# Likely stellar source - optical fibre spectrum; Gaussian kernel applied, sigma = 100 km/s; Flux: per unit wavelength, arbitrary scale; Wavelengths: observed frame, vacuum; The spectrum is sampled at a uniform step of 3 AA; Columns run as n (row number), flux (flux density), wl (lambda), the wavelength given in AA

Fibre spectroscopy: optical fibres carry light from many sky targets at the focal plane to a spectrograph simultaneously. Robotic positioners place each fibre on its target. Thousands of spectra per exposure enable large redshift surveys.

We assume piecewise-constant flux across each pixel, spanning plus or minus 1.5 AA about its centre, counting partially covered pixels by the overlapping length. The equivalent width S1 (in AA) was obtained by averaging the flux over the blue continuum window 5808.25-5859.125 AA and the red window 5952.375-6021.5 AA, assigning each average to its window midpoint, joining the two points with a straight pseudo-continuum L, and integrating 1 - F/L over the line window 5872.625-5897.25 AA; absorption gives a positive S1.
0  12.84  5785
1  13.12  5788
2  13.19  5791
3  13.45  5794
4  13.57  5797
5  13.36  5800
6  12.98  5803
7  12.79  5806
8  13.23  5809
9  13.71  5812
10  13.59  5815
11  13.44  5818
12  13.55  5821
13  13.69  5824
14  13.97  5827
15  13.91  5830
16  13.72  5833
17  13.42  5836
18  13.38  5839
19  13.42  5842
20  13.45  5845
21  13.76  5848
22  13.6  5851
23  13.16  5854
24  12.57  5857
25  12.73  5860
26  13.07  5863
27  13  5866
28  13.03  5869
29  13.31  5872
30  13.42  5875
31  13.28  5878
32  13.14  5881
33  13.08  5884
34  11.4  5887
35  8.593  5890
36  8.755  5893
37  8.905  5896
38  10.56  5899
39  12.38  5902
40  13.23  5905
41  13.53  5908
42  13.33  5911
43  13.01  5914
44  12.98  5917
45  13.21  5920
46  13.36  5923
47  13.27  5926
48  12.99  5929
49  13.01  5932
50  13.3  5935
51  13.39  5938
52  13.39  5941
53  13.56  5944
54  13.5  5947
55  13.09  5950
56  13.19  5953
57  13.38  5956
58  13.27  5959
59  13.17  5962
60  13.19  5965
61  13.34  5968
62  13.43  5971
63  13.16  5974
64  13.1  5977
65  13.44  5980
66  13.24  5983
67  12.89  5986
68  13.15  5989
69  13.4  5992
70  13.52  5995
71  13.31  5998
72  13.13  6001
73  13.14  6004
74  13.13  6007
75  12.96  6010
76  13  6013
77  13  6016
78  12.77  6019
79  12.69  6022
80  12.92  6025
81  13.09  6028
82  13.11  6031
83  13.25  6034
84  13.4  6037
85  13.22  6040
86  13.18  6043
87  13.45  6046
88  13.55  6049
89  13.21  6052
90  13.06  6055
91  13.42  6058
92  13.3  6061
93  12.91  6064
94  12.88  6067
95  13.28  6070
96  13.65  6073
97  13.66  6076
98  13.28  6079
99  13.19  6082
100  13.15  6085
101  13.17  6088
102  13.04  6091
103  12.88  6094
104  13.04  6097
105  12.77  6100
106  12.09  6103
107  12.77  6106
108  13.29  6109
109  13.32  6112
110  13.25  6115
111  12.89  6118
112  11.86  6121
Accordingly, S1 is 3.6 AA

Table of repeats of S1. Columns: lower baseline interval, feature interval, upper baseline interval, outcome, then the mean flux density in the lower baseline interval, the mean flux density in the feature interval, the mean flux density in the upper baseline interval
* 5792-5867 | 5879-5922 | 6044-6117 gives 4.6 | 13.4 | 11.9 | 13.1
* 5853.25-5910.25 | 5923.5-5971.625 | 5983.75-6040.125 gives -2.4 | 12.2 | 13.3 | 13.1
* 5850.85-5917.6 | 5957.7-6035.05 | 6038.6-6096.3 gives -1.6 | 12.3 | 13.1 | 13.2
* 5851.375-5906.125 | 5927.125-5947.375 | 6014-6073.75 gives -1.3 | 12.1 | 13.3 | 13.2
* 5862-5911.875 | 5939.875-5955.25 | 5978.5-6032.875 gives -0.9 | 12.1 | 13.3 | 13.1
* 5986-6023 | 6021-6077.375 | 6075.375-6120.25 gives -0.7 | 13.1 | 13.2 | 13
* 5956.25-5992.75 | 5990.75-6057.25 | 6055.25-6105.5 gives 0.0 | 13.2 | 13.2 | 13.1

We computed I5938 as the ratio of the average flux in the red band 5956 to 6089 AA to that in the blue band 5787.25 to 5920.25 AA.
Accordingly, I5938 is 1.0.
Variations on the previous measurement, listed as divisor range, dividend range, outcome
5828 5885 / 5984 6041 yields 0.99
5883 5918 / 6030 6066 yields 1.14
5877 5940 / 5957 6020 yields 1.07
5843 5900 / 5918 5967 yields 1.08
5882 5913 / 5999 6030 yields 1.14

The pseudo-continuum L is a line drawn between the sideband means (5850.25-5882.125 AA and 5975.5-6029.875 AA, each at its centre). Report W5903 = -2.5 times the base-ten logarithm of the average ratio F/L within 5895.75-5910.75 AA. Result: 0.09 mag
